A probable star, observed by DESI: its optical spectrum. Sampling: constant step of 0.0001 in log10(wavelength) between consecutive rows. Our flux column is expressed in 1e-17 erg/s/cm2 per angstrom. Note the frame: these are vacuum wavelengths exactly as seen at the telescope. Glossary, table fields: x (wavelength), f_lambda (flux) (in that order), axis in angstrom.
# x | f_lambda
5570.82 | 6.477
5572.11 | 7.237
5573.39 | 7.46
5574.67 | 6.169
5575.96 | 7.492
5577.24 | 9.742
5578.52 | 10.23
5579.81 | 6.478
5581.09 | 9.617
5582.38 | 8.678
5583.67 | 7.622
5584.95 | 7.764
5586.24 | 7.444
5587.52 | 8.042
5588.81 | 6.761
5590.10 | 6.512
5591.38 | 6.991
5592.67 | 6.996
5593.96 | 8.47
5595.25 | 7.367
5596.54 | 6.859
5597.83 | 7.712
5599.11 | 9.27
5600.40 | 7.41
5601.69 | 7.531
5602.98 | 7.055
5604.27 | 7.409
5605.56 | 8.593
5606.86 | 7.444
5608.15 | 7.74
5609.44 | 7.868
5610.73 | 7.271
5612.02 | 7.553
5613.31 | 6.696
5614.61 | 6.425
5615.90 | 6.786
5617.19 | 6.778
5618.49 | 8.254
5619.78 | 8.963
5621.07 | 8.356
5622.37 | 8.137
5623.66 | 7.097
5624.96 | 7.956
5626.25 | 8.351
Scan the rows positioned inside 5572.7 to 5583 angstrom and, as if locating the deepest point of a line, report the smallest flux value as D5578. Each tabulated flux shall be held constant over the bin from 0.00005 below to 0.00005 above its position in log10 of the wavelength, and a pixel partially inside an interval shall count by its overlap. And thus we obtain 6.169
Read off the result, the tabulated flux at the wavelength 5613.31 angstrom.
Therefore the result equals 6.696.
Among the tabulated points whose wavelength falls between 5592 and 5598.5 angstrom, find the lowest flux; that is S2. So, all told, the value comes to 6.859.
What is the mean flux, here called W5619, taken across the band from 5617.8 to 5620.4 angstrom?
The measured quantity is 8.57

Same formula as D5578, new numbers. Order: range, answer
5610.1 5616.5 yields 6.425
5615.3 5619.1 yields 6.778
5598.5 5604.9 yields 7.055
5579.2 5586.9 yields 6.478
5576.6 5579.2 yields 9.742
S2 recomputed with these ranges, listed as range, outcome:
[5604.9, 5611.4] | 7.271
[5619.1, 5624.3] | 7.097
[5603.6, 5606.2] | 7.409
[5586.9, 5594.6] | 6.512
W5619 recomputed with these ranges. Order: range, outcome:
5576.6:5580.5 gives 8.84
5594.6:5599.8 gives 7.81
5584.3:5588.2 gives 7.75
